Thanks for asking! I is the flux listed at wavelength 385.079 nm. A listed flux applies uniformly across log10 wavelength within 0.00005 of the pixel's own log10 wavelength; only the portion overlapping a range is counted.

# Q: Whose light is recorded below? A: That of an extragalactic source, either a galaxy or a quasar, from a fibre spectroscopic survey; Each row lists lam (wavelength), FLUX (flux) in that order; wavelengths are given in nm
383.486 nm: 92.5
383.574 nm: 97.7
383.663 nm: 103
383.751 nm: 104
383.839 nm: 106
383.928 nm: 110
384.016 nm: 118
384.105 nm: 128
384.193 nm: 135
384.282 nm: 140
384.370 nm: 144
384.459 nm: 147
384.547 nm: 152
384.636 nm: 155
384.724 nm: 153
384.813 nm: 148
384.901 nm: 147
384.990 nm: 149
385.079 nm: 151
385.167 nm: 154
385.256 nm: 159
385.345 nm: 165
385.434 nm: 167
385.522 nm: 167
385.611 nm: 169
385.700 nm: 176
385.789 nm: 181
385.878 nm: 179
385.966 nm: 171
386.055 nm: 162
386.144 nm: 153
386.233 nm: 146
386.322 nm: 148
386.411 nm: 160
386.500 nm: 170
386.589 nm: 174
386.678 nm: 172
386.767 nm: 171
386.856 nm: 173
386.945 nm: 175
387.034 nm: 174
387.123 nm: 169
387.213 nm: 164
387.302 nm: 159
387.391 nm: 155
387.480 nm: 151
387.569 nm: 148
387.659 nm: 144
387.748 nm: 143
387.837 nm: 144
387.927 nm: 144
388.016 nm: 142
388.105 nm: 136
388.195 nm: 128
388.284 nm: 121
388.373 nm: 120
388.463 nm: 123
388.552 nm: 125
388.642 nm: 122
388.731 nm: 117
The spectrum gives 151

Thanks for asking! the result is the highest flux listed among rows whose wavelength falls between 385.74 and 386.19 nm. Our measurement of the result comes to 181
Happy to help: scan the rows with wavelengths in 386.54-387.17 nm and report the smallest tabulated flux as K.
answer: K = 169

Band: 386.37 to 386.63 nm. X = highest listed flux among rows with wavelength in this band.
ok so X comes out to 174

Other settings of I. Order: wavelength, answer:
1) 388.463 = 123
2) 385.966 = 171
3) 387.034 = 174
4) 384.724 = 153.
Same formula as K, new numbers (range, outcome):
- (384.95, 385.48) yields 149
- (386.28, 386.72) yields 148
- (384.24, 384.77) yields 140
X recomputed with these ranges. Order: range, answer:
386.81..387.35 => 175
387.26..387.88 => 159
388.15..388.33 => 128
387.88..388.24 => 144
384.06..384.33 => 140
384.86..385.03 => 149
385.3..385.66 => 169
